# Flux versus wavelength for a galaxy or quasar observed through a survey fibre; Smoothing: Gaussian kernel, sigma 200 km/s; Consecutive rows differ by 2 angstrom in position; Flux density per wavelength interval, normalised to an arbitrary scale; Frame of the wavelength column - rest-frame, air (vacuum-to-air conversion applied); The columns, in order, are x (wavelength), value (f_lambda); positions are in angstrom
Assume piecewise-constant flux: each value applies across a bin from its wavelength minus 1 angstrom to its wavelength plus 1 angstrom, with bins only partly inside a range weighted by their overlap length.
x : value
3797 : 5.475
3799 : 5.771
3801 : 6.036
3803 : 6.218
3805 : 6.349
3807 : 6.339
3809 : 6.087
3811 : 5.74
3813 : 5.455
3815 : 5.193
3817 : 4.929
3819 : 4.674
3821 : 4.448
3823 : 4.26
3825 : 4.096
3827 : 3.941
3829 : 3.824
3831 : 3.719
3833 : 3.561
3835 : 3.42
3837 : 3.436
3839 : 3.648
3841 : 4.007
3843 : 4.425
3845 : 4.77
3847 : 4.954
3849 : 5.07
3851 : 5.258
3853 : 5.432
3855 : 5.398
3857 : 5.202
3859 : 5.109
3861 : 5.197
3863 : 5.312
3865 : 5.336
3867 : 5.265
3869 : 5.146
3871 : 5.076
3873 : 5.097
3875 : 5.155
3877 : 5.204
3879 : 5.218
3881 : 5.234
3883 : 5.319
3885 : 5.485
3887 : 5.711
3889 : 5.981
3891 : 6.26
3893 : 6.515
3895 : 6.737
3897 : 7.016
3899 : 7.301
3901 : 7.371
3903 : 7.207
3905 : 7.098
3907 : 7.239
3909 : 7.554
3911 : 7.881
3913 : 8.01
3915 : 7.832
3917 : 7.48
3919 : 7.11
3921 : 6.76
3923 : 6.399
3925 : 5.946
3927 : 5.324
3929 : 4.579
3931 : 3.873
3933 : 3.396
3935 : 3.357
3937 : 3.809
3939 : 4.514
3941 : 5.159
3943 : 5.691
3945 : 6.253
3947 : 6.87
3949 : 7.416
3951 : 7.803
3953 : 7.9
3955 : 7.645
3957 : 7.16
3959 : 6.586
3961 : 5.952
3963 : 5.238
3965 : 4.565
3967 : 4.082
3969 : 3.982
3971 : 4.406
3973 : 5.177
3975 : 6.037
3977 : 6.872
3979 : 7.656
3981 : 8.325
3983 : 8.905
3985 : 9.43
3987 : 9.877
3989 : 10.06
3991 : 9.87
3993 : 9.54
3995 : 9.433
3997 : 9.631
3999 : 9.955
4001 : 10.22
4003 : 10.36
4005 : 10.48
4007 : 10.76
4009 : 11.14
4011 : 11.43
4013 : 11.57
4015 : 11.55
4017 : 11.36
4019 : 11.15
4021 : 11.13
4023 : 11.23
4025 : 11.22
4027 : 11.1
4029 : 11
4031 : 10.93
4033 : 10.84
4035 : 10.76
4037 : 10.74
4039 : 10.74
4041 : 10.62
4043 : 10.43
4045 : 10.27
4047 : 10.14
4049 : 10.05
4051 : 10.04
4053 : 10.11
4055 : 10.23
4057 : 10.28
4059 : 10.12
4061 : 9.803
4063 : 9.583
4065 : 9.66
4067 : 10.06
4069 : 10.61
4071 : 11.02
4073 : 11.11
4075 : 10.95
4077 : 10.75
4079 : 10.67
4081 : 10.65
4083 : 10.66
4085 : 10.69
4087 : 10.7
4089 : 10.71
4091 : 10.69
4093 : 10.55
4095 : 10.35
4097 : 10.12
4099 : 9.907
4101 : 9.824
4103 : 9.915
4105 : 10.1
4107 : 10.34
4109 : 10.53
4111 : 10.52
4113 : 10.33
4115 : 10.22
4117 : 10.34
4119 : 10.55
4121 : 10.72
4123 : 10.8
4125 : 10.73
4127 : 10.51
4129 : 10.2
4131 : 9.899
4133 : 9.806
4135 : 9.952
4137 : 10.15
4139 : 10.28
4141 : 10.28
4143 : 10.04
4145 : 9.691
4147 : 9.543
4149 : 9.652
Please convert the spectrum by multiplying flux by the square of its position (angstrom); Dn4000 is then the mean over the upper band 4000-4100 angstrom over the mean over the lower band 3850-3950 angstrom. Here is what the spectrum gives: 1.95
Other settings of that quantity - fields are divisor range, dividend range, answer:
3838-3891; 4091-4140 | 2.27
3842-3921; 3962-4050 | 1.67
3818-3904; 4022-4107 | 2.25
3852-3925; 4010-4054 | 1.88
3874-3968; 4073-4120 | 1.86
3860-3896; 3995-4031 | 2.11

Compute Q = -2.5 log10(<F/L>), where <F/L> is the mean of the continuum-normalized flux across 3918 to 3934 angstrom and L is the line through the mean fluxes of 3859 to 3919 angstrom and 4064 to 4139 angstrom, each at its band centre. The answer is 0.27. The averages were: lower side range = 6.24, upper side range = 10.4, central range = 5.42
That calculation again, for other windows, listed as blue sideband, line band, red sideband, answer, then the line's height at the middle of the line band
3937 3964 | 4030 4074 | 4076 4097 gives -0.09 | 9.54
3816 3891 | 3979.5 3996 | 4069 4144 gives -0.20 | 7.79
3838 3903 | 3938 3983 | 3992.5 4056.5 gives 0.34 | 8.49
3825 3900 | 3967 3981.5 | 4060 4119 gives 0.30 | 7.7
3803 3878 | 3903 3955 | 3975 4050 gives 0.21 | 7.63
